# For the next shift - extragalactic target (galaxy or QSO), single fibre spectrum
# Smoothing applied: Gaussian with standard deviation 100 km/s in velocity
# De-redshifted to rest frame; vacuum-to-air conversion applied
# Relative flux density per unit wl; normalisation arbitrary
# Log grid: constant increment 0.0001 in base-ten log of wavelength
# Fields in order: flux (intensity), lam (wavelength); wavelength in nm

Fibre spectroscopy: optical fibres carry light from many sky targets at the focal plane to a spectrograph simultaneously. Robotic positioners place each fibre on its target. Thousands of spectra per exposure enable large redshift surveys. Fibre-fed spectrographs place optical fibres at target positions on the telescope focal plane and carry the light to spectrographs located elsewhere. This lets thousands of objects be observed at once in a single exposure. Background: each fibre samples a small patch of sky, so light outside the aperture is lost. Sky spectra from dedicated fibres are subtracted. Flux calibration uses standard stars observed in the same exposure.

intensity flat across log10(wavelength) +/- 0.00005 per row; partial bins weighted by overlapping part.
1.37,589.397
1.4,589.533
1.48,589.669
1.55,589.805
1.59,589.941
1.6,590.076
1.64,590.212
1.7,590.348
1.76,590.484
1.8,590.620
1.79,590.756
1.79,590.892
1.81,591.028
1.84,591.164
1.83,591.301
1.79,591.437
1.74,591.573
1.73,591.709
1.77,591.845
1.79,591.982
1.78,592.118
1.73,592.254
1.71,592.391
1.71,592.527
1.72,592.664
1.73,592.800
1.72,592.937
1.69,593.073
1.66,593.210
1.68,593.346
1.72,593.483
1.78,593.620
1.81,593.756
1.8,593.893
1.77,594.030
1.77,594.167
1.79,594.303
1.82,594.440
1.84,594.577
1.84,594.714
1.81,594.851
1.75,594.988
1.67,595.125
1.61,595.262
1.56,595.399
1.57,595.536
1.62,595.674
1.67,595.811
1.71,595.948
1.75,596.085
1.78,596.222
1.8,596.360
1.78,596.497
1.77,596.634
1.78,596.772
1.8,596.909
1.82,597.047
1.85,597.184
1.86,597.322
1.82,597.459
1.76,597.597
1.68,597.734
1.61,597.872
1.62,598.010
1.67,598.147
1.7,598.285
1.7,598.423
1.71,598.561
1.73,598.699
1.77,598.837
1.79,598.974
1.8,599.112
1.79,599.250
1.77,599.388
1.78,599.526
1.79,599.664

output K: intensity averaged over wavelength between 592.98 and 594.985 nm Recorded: 1.77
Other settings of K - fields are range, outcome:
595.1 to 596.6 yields 1.69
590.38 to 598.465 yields 1.75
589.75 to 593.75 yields 1.73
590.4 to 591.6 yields 1.79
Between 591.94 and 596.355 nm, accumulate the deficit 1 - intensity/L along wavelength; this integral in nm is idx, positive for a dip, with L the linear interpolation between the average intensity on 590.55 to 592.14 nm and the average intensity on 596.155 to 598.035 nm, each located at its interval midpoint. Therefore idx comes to 0.12 nm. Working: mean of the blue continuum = 1.79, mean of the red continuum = 1.77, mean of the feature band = 1.73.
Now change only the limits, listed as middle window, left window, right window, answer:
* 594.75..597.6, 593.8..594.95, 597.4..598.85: 0.02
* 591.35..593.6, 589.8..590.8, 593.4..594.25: 0.01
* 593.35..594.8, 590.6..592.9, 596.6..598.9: -0.03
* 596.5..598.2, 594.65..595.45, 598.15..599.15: -0.03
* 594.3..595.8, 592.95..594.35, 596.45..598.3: 0.03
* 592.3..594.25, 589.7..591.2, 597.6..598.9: -0.04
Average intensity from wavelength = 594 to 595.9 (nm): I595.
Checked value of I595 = 1.72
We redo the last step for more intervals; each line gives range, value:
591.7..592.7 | 1.74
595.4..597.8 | 1.75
